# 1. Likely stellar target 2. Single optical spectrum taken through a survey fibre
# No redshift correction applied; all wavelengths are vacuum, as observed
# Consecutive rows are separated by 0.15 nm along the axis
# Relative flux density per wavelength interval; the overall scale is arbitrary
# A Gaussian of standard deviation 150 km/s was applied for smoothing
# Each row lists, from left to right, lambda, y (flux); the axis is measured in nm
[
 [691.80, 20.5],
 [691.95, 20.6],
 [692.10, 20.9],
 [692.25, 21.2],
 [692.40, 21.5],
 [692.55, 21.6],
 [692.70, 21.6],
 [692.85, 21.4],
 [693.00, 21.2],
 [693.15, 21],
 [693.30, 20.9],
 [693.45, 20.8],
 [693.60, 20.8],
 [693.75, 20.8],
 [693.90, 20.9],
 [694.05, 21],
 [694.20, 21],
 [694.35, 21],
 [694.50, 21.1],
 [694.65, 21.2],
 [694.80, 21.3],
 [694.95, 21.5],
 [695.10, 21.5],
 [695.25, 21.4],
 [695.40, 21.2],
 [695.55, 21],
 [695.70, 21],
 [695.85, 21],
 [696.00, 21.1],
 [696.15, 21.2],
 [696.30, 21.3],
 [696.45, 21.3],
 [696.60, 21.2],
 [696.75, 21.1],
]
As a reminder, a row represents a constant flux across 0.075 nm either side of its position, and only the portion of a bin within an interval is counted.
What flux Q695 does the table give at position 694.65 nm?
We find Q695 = 21.2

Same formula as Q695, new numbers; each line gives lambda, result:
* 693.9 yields 20.9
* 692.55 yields 21.6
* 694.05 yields 21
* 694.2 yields 21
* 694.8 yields 21.3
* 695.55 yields 21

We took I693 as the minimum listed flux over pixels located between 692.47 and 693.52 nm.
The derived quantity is 20.8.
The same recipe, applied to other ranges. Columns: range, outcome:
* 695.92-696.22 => 21.1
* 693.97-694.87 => 21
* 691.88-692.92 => 20.6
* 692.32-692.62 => 21.5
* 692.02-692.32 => 20.9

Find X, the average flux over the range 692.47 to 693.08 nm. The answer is 21.4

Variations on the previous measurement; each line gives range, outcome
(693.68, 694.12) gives 20.9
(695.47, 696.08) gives 21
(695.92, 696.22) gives 21.1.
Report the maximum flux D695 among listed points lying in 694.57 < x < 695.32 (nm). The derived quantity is 21.5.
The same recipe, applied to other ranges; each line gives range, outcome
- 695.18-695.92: 21.4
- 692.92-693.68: 21.2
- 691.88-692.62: 21.6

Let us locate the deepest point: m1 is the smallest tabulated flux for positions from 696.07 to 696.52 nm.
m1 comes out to 21.2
